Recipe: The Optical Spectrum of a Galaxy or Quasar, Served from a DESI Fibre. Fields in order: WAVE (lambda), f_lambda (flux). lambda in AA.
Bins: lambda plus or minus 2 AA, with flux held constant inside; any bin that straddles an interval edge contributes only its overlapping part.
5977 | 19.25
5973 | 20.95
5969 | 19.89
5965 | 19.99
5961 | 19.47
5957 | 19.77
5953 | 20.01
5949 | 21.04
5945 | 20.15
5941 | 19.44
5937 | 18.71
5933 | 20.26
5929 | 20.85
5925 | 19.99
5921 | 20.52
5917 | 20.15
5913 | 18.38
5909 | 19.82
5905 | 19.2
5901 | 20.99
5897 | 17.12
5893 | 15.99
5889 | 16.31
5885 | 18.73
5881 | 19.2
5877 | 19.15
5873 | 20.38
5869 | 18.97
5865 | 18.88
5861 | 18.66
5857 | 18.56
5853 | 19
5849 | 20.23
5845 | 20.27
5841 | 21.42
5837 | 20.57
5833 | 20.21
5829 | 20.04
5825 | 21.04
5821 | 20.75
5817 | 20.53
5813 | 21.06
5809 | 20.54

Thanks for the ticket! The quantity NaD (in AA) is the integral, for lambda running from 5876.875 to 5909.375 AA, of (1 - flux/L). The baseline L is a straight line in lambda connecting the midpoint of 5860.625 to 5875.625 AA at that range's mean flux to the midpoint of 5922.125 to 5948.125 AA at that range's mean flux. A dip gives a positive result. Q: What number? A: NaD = 1.9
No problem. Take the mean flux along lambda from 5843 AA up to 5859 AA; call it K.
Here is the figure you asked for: 19.5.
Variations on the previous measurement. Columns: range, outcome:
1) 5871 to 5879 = 19.8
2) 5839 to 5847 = 20.8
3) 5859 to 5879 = 19.2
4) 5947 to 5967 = 20.1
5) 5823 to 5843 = 20.7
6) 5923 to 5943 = 19.9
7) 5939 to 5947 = 19.8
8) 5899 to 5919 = 19.7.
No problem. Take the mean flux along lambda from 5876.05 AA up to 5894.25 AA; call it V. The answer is 17.9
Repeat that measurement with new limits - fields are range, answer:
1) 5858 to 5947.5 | 19.2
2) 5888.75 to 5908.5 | 18.2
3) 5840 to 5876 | 19.5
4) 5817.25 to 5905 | 19.4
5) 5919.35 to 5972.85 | 20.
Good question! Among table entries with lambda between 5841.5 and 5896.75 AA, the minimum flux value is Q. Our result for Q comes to 15.99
